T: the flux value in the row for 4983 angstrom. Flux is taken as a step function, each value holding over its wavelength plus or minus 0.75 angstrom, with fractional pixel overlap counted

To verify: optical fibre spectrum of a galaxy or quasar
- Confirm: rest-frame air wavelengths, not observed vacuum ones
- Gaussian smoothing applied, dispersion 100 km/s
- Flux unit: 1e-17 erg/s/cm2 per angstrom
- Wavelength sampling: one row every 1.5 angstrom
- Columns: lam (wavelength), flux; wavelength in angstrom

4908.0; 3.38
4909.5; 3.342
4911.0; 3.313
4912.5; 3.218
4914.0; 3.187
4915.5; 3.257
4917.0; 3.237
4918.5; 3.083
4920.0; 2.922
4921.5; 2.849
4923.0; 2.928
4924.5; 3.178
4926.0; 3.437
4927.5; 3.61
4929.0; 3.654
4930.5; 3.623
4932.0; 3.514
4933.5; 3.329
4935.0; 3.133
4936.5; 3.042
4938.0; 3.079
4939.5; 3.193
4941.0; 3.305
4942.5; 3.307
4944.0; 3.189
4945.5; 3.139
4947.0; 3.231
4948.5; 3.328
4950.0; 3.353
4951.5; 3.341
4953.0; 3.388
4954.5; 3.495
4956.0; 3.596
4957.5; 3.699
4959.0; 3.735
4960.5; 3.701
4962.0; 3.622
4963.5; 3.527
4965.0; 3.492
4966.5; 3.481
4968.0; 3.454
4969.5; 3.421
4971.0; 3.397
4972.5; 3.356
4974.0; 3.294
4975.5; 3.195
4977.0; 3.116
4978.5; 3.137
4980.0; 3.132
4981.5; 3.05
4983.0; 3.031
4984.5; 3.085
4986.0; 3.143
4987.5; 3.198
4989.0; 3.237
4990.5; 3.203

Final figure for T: 3.031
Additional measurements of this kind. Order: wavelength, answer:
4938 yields 3.079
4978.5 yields 3.137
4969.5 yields 3.421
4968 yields 3.454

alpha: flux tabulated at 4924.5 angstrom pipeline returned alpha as 3.178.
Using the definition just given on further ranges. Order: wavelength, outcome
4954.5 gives 3.495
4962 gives 3.622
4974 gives 3.294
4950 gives 3.353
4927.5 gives 3.61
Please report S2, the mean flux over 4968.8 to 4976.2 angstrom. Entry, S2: 3.33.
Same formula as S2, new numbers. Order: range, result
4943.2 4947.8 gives 3.19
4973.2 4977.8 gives 3.2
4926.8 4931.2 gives 3.63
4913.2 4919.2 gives 3.19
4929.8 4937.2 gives 3.33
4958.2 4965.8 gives 3.62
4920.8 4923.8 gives 2.89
